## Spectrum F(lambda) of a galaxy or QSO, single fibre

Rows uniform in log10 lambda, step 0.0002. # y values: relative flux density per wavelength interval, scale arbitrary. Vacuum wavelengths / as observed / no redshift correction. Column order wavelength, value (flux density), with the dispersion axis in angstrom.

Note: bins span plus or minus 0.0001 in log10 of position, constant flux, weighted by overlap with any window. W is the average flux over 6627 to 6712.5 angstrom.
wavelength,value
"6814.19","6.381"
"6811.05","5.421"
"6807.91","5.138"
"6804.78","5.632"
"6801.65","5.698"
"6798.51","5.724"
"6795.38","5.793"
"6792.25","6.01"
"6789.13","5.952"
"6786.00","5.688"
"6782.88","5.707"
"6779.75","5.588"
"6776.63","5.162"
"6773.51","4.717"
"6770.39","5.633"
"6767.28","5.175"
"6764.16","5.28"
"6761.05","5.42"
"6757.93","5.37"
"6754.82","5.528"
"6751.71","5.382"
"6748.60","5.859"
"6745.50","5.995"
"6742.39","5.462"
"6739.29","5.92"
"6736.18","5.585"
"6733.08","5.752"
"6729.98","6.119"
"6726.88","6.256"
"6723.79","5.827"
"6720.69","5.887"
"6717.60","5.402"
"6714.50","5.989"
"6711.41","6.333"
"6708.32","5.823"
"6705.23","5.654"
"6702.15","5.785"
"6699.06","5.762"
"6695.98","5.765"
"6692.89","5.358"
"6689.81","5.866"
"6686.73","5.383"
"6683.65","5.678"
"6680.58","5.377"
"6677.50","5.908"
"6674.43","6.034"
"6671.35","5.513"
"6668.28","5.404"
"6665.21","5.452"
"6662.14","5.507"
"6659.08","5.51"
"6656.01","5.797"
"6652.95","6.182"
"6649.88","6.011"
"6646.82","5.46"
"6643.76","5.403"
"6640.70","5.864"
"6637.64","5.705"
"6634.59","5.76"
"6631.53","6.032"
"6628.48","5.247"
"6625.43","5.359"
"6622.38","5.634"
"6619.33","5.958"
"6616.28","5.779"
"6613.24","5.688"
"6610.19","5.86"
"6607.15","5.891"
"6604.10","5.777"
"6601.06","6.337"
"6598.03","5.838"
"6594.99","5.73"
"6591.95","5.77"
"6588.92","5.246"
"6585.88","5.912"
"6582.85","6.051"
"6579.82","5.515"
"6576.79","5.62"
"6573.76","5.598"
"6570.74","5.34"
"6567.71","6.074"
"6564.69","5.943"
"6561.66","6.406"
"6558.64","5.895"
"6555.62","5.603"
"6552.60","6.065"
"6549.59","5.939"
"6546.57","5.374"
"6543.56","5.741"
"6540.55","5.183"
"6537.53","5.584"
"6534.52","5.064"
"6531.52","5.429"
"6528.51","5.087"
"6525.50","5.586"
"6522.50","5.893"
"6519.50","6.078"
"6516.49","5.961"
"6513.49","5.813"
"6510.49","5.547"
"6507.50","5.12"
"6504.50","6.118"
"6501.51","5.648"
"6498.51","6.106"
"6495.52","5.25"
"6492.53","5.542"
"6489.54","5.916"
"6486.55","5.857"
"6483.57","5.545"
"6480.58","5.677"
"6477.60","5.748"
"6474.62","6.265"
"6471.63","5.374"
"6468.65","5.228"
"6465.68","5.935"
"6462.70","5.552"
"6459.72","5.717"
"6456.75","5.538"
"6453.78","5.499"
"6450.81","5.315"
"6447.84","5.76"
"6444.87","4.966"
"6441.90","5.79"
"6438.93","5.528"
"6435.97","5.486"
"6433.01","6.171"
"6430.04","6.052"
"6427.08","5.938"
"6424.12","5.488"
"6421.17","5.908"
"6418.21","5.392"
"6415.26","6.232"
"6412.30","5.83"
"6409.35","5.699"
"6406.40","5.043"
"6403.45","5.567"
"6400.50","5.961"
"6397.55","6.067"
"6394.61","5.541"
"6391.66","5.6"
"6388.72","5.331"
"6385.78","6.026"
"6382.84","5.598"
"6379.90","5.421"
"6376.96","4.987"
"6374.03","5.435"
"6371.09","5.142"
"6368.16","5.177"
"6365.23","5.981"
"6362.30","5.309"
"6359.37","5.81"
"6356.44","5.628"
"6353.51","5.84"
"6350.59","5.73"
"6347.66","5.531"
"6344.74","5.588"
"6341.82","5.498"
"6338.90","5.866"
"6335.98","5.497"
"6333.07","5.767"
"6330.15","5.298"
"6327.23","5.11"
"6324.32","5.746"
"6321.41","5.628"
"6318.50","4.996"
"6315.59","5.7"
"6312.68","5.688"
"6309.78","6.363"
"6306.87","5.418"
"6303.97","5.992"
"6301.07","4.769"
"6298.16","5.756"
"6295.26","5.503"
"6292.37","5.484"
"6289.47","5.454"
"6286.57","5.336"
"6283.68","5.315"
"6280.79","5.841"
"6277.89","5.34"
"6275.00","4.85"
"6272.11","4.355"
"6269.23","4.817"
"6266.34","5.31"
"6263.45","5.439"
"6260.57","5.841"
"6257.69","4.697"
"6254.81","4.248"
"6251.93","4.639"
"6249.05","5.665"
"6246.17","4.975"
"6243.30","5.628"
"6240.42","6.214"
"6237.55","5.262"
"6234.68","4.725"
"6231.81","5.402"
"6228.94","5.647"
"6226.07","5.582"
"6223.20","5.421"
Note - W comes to 5.7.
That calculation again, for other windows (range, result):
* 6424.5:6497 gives 5.65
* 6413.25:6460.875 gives 5.68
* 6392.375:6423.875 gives 5.71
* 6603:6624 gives 5.79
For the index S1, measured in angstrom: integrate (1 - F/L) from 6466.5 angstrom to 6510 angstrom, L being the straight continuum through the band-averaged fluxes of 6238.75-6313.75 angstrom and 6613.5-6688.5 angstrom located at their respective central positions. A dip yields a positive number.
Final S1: -1.2 angstrom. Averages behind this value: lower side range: 5.34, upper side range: 5.67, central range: 5.67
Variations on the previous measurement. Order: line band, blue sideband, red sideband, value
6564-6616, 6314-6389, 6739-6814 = -2.1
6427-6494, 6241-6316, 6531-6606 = -1.0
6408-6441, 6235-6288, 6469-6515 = -1.5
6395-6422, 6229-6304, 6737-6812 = -2.0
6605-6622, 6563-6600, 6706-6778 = -0.3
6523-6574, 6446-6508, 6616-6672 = 0.1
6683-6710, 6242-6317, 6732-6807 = -0.7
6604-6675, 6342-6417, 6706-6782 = -0.8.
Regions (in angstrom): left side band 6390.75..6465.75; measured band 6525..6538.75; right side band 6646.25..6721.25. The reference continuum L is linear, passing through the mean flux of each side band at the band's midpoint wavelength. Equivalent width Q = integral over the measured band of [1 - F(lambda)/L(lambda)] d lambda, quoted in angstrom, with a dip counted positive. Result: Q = 0.9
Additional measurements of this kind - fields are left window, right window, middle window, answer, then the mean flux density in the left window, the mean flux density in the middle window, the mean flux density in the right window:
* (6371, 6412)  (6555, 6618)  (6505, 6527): -0.07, 5.55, 5.73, 5.81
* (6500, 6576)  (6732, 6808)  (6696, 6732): -1.84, 5.68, 5.89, 5.57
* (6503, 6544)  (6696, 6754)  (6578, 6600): -0.30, 5.58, 5.74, 5.82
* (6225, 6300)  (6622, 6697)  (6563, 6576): -0.41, 5.28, 5.74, 5.65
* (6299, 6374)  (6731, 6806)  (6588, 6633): -1.38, 5.56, 5.75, 5.59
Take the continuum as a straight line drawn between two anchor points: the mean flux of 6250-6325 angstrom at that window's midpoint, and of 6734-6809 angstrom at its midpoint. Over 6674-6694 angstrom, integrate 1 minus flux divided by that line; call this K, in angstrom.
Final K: -0.44 angstrom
